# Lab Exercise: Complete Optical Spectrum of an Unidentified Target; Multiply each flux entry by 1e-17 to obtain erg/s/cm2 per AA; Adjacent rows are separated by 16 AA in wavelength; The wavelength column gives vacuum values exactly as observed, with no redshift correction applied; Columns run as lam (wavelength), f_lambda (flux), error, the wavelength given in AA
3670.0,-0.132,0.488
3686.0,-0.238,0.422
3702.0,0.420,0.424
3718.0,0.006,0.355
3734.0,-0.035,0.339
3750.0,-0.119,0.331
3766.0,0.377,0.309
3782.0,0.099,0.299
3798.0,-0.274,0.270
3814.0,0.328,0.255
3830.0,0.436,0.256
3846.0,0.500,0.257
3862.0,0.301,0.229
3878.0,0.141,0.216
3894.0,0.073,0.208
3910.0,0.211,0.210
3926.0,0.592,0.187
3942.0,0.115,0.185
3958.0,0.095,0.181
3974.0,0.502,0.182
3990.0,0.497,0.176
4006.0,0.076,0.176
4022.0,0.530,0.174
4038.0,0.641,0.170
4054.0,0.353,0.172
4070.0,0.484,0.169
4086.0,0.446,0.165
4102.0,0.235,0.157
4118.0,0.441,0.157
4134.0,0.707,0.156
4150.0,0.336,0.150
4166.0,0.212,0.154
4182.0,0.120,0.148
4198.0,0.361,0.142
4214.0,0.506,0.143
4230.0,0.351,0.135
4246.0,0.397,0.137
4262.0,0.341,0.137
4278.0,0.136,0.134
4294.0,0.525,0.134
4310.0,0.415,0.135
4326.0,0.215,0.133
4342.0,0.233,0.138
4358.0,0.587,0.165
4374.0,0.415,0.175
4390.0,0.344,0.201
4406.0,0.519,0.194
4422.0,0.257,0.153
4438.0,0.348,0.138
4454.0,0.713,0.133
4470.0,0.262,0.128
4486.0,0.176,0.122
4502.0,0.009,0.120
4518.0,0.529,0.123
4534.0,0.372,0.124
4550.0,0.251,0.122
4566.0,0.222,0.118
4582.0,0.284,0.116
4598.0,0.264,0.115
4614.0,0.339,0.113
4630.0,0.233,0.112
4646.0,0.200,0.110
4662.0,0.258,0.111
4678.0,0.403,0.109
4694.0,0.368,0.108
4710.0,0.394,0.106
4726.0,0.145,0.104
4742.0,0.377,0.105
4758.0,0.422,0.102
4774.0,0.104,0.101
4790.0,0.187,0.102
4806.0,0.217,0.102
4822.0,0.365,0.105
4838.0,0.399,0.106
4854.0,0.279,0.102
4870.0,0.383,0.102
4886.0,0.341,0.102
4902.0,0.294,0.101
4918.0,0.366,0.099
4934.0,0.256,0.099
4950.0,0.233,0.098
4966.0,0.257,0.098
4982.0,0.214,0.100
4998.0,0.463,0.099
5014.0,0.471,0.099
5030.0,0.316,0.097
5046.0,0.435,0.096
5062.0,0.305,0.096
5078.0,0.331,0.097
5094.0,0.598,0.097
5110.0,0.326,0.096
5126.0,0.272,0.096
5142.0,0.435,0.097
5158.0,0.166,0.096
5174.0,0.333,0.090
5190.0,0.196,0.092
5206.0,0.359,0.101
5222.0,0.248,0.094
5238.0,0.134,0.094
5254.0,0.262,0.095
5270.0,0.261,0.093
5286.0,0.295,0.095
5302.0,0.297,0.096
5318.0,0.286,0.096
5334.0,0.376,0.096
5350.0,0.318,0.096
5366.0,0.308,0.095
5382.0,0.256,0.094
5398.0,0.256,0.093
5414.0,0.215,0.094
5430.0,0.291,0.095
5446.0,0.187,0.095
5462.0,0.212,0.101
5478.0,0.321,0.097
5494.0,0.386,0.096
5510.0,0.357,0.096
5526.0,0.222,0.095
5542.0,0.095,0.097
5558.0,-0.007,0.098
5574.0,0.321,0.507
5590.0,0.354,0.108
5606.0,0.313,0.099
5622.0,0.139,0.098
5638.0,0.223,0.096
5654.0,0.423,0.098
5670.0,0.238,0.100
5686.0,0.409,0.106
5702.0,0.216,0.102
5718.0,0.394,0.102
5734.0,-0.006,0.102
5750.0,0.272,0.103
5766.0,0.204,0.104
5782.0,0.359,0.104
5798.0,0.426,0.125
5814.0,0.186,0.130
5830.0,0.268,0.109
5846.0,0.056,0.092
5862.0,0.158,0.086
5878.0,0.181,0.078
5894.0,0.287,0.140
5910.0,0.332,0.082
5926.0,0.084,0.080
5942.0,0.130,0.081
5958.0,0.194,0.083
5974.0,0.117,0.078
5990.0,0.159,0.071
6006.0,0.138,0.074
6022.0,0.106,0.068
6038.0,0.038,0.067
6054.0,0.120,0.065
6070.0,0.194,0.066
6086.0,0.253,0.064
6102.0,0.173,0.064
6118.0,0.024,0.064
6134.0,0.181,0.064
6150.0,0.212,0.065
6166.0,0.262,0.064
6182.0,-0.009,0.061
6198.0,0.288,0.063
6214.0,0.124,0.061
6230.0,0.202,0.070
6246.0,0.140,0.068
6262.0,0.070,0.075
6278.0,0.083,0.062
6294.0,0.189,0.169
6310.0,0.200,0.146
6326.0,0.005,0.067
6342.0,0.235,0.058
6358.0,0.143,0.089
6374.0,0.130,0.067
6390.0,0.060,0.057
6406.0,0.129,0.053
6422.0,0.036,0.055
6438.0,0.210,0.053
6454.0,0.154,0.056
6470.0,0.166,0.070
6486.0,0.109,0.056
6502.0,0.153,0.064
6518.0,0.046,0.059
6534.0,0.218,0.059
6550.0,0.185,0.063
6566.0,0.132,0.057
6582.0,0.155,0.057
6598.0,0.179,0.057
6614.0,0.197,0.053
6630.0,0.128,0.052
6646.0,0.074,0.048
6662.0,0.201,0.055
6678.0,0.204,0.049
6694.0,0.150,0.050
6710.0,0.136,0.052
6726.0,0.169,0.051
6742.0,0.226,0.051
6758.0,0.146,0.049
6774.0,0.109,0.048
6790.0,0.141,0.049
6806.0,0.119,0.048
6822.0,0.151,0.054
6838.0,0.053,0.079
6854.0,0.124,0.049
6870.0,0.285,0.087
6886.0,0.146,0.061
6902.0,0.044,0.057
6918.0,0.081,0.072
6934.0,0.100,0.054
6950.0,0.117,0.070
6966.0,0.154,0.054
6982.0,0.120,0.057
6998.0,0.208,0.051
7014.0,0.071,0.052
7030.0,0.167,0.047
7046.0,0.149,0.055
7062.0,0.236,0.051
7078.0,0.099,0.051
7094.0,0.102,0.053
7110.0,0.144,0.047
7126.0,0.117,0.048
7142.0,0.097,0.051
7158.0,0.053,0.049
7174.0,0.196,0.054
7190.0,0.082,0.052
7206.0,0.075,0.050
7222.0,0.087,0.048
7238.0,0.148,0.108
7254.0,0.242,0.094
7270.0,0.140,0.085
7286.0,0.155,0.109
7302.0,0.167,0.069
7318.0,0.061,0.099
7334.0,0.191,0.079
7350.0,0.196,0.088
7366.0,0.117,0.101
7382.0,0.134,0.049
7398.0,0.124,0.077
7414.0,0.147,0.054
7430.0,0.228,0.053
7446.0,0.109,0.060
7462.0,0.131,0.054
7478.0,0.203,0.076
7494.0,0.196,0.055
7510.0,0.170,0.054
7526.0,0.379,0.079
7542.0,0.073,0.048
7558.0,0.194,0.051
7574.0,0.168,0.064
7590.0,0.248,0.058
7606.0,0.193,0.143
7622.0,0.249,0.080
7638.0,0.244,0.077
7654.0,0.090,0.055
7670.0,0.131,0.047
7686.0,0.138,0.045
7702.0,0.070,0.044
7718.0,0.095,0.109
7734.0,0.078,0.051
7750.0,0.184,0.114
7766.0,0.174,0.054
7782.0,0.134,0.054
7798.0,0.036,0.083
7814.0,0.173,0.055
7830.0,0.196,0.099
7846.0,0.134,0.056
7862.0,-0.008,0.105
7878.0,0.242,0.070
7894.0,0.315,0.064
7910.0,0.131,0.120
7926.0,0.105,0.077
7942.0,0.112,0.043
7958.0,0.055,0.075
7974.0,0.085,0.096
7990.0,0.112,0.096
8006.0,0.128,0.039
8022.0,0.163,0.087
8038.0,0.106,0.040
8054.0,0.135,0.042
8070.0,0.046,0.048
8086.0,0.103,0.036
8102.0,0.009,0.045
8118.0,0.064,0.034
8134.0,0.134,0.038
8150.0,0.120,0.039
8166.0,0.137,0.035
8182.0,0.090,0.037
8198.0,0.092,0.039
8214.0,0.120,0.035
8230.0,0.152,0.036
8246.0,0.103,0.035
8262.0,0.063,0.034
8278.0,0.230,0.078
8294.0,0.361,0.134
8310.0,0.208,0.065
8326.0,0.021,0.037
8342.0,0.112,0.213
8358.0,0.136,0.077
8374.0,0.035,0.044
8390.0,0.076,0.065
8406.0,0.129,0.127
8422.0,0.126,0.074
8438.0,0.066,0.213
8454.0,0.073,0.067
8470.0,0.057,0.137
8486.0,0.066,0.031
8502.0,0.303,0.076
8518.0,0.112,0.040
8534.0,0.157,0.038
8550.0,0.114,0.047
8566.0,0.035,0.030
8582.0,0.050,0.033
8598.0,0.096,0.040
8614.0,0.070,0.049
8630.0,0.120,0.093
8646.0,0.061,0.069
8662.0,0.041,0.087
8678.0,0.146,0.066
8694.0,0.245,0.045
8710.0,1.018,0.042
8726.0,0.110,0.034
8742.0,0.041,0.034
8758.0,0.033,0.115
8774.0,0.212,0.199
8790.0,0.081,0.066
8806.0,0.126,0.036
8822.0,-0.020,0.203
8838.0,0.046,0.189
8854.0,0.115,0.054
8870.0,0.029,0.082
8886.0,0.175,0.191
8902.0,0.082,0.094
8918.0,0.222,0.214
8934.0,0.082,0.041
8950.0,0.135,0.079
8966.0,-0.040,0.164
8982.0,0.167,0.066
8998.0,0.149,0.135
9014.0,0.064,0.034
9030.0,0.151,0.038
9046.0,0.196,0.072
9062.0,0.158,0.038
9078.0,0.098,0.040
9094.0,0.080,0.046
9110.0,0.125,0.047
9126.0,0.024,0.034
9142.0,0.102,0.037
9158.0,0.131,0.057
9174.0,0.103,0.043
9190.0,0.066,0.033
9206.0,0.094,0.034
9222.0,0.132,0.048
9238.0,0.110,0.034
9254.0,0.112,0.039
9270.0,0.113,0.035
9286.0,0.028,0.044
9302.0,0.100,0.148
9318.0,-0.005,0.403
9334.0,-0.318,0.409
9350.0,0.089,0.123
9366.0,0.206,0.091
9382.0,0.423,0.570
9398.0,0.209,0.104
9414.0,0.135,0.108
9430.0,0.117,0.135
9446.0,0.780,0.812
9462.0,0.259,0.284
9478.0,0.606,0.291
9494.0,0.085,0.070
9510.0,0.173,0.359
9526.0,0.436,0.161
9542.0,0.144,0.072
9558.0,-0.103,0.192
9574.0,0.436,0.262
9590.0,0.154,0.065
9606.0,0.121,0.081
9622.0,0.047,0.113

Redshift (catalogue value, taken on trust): 1.335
